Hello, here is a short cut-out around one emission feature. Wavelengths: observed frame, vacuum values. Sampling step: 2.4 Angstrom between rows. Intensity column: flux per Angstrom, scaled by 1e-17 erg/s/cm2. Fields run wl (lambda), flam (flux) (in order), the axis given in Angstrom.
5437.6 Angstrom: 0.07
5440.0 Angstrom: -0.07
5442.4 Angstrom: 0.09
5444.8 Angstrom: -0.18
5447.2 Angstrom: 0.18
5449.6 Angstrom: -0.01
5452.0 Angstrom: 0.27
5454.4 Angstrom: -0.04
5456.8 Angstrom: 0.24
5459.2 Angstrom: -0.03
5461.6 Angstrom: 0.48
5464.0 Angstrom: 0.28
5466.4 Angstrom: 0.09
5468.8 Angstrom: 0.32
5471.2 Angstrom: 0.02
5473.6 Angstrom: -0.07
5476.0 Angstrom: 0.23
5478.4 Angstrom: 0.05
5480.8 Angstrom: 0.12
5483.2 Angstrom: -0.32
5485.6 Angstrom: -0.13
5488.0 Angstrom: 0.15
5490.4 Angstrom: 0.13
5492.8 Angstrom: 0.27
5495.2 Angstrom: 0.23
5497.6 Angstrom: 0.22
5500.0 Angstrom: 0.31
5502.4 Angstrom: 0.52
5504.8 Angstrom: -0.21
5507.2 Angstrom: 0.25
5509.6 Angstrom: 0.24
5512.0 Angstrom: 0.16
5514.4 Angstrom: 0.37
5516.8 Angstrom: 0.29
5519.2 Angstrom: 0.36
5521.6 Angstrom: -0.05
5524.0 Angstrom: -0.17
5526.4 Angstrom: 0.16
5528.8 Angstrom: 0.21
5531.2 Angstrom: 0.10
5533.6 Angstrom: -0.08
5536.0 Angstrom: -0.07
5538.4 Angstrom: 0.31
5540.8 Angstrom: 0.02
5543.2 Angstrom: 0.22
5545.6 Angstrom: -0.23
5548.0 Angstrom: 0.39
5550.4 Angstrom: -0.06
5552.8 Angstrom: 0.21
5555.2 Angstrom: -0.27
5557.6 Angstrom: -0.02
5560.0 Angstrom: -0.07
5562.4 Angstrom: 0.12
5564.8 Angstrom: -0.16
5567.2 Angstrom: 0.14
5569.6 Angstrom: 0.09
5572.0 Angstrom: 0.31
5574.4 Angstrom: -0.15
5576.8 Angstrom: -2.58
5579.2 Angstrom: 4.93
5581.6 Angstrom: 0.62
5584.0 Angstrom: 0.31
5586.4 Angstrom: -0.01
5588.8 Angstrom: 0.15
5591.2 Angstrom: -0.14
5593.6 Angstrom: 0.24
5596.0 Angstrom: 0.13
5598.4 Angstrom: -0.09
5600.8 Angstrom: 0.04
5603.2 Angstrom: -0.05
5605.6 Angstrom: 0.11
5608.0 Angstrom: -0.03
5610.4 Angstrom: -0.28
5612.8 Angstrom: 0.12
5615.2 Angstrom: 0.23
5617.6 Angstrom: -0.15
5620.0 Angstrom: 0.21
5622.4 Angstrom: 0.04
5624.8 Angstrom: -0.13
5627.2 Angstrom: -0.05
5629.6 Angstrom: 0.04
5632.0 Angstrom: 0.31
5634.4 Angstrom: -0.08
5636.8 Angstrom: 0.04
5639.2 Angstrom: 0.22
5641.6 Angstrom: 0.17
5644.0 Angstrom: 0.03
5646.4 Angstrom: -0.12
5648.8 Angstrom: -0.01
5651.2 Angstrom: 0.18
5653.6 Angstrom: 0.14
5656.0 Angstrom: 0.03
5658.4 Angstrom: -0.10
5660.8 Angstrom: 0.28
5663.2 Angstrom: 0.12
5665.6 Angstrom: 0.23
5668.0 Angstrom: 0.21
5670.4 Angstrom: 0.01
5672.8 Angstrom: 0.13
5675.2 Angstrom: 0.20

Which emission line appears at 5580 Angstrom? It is Mg II 2798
